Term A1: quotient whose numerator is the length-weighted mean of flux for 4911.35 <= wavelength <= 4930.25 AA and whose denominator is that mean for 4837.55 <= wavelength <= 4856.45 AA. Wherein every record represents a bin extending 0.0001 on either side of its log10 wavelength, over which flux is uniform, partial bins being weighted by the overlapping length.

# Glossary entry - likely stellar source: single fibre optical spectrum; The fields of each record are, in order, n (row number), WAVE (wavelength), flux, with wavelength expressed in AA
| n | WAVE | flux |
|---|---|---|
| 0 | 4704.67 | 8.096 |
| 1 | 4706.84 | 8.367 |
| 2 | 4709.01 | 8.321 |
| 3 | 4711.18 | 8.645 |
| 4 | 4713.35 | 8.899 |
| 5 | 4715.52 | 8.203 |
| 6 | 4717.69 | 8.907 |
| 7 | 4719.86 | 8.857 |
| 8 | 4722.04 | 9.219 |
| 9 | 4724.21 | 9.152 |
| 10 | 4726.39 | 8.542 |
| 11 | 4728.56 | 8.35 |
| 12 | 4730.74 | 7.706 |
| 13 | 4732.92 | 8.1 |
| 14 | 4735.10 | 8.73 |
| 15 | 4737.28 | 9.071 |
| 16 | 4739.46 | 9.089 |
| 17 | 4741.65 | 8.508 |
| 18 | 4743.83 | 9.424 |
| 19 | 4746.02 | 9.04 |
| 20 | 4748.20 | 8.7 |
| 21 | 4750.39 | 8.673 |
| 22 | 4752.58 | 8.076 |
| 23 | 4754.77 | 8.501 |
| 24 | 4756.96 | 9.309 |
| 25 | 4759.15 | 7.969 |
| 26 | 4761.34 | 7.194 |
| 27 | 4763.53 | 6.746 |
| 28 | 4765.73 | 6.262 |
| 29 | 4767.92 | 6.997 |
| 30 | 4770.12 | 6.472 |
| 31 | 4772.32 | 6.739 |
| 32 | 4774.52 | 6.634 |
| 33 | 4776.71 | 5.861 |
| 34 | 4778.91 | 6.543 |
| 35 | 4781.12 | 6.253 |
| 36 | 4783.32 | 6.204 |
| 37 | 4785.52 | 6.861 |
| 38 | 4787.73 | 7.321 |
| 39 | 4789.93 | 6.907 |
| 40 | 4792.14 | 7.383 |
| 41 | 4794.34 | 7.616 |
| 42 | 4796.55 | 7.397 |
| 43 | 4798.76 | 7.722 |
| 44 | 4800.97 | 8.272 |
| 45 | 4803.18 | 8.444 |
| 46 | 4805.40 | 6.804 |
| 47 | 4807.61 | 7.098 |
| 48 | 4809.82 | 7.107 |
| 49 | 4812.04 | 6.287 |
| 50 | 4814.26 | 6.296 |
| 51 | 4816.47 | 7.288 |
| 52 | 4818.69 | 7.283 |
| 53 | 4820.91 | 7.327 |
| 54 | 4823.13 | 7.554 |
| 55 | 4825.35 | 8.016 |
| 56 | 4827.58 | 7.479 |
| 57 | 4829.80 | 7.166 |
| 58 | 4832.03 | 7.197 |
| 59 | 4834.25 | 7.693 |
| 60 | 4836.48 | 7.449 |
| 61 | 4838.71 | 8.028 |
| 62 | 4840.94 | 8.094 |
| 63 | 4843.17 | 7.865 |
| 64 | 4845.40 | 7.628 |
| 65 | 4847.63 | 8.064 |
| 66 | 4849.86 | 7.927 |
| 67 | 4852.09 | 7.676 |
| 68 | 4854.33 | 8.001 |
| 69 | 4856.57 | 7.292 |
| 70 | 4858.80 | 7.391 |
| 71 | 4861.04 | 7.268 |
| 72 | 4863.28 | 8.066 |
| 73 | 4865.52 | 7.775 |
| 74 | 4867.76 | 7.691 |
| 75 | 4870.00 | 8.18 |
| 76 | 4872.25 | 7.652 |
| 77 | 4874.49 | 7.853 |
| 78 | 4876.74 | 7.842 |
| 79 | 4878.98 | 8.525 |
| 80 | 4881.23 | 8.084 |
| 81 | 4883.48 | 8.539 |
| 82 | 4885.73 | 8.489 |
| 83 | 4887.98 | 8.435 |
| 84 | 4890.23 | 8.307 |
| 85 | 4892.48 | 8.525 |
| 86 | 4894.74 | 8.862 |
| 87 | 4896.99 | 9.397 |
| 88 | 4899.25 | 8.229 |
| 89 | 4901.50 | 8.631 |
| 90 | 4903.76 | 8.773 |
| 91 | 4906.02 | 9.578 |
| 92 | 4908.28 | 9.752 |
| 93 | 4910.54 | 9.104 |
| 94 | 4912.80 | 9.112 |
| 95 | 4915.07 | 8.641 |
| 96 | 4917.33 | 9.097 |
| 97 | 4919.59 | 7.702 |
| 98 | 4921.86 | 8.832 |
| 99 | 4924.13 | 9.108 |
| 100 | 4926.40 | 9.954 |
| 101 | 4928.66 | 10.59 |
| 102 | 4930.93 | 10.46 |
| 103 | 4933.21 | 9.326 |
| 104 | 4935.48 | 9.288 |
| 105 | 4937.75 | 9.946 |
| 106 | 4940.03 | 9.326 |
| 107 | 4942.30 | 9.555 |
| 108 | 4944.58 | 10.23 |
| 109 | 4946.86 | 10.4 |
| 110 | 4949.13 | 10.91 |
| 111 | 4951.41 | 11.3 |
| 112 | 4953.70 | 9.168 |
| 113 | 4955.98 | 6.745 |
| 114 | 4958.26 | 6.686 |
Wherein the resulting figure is 1.2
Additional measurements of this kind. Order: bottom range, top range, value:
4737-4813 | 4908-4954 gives 1.28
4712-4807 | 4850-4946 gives 1.11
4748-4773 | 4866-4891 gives 1.07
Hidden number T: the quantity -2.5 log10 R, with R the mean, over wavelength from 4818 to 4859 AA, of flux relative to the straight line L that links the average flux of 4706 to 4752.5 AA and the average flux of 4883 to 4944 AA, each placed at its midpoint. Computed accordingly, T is 0.169 mag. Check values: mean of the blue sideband 8.68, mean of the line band 7.65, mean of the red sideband 9.11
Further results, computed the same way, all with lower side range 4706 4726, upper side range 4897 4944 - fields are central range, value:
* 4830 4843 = 0.180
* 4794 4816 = 0.224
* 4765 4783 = 0.345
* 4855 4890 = 0.152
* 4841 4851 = 0.150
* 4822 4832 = 0.199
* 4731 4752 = 0.005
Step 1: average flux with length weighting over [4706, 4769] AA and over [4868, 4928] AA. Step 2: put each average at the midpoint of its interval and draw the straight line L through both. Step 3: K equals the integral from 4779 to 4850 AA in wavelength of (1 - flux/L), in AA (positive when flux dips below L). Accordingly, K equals 9.7 AA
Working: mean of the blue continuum 8.4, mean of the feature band 7.36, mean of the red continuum 8.66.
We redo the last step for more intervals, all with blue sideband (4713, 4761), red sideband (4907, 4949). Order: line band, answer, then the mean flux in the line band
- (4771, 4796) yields 5.9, 6.77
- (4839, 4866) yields 4.1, 7.76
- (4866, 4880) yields 2.0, 7.95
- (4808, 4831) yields 4.7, 7.18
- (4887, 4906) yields 1.3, 8.7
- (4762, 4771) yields 2.2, 6.65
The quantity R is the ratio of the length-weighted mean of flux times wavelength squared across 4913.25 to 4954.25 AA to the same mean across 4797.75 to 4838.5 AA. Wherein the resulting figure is 1.4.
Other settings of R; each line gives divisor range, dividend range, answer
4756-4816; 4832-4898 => 1.17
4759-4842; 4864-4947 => 1.30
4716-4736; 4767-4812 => 0.84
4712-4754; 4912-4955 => 1.20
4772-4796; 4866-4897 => 1.27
